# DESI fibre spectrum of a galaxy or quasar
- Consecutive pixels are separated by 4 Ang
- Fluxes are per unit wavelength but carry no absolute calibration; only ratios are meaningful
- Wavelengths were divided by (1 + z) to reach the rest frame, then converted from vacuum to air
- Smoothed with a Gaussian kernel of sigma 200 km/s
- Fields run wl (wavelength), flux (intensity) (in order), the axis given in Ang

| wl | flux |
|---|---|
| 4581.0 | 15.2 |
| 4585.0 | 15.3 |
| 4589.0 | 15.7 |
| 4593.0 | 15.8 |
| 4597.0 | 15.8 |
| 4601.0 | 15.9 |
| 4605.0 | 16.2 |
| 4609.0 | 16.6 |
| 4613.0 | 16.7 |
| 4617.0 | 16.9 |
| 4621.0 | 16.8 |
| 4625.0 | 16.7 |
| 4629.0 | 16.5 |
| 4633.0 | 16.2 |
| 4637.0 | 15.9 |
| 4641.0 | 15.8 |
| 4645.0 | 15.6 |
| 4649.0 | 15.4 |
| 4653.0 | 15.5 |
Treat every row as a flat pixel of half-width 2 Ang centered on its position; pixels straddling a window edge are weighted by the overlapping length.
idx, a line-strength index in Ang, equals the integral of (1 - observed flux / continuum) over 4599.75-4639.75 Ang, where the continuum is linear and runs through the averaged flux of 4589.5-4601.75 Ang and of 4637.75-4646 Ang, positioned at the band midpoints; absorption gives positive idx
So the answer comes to -1.7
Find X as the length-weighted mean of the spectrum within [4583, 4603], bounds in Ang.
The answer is 15.7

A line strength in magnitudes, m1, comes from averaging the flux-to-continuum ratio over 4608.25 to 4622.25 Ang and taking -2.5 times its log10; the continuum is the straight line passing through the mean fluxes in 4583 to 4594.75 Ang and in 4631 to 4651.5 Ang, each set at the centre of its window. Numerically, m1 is -0.07 mag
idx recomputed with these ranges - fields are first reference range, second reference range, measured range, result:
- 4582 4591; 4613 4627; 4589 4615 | -0.1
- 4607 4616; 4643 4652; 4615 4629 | -0.4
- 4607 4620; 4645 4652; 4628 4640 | -0.1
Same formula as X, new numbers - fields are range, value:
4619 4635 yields 16.6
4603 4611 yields 16.4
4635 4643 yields 15.9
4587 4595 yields 15.8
